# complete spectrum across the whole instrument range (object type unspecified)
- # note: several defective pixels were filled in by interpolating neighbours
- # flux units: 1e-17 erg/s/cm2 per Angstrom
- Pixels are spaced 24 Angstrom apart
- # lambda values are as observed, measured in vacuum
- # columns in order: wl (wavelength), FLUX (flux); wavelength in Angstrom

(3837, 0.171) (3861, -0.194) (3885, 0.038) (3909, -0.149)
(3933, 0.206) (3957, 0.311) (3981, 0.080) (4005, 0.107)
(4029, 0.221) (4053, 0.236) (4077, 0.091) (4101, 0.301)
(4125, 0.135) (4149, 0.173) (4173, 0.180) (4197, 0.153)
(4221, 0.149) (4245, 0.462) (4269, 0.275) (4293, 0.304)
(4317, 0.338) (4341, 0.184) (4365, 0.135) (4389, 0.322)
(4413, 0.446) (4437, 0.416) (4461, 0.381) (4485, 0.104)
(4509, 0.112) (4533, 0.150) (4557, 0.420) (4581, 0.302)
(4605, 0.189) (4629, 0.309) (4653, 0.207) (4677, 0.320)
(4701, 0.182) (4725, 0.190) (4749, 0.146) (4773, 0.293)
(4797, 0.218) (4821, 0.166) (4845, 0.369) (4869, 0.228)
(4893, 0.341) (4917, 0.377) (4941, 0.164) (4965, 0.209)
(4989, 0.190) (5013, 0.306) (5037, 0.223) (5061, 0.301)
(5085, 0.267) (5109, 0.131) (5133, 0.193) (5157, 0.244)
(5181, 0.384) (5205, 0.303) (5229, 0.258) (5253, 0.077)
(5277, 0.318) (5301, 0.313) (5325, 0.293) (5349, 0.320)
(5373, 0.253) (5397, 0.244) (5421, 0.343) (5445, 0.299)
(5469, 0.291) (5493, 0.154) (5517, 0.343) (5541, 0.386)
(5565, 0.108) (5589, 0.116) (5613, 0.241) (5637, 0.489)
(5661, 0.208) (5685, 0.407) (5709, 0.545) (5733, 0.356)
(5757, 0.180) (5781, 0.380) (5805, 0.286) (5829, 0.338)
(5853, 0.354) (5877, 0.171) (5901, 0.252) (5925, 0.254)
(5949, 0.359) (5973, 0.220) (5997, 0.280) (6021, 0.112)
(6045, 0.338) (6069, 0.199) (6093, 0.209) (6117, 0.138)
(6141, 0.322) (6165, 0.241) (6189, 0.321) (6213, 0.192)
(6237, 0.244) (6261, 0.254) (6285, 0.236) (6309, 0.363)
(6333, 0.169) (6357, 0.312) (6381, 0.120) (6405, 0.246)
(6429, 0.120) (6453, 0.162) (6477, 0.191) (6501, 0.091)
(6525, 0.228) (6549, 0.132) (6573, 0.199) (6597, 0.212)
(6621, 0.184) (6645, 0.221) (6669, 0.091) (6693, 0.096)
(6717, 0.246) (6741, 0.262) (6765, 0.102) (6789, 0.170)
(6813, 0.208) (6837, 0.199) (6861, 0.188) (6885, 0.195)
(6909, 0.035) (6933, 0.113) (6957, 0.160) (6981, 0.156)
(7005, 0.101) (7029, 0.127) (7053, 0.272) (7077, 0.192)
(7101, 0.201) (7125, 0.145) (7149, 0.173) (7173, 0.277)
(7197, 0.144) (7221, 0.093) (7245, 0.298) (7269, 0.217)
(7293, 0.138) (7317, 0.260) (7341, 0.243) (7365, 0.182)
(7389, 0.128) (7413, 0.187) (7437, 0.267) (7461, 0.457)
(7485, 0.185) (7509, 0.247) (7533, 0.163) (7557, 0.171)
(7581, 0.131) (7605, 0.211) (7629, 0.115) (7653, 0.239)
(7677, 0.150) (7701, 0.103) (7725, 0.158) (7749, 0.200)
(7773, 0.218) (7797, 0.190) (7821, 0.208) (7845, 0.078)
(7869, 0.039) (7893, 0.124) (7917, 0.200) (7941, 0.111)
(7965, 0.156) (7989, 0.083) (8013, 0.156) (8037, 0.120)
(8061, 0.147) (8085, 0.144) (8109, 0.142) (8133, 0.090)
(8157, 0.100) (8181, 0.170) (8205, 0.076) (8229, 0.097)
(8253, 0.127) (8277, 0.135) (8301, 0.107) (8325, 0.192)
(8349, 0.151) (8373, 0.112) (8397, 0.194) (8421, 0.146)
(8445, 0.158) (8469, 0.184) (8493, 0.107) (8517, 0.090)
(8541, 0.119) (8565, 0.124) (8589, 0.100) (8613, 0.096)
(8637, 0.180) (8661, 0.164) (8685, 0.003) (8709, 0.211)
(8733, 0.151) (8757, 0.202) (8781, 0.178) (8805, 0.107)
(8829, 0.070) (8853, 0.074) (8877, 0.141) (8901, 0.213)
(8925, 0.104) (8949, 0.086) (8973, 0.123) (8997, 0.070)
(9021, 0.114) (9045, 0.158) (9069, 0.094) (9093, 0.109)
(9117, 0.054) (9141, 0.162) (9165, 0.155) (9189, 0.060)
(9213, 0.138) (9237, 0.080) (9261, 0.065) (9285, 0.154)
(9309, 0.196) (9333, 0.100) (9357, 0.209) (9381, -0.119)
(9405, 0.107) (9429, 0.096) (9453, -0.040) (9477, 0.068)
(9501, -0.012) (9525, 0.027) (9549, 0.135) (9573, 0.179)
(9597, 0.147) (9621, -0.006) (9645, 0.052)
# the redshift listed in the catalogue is 0.138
